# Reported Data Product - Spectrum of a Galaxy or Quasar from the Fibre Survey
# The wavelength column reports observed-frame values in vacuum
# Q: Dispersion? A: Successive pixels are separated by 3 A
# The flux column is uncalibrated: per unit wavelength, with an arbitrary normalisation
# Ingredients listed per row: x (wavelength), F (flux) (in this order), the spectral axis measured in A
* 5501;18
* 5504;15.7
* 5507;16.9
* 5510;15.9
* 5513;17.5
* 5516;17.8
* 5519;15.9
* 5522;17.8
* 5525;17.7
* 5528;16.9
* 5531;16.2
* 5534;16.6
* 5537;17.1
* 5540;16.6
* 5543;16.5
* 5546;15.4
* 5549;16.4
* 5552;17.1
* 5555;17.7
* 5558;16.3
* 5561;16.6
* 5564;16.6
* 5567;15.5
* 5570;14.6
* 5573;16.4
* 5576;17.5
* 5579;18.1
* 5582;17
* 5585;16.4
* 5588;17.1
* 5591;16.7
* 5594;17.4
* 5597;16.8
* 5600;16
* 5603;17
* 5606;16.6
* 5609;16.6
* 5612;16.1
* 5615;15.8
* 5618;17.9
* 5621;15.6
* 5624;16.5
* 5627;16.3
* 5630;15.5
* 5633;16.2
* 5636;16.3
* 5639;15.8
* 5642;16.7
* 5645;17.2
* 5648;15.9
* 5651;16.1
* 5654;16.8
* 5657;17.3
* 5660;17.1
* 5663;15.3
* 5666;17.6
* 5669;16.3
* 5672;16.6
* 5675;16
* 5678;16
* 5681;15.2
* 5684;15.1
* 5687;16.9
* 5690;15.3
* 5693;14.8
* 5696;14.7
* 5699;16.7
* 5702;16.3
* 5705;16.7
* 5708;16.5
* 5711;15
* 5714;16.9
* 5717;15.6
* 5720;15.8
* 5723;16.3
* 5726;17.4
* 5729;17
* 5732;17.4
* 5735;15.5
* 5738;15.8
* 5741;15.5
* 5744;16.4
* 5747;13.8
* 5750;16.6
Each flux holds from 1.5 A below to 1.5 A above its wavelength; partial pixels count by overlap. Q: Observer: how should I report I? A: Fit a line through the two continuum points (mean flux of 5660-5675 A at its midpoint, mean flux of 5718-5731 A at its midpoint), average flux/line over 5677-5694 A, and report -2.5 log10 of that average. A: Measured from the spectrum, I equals 0.06 mag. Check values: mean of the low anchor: 16.5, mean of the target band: 15.6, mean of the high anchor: 16.6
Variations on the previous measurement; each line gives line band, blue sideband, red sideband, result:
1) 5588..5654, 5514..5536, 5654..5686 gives 0.00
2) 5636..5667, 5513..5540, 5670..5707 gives -0.03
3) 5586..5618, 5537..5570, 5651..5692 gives -0.02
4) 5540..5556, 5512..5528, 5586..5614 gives 0.03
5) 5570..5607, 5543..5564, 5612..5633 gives -0.03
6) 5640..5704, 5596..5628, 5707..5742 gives 0.01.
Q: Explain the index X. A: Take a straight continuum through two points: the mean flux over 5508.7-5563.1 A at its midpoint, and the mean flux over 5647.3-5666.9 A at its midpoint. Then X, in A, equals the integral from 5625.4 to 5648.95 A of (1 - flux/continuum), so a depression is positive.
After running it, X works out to 0.5 A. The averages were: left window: 16.8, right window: 16.6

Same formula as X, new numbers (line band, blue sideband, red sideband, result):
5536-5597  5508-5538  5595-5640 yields 0.1 A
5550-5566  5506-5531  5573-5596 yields 0.2 A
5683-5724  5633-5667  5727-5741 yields 1.3 A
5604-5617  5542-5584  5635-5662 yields 0.1 A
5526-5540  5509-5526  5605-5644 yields 0.2 A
